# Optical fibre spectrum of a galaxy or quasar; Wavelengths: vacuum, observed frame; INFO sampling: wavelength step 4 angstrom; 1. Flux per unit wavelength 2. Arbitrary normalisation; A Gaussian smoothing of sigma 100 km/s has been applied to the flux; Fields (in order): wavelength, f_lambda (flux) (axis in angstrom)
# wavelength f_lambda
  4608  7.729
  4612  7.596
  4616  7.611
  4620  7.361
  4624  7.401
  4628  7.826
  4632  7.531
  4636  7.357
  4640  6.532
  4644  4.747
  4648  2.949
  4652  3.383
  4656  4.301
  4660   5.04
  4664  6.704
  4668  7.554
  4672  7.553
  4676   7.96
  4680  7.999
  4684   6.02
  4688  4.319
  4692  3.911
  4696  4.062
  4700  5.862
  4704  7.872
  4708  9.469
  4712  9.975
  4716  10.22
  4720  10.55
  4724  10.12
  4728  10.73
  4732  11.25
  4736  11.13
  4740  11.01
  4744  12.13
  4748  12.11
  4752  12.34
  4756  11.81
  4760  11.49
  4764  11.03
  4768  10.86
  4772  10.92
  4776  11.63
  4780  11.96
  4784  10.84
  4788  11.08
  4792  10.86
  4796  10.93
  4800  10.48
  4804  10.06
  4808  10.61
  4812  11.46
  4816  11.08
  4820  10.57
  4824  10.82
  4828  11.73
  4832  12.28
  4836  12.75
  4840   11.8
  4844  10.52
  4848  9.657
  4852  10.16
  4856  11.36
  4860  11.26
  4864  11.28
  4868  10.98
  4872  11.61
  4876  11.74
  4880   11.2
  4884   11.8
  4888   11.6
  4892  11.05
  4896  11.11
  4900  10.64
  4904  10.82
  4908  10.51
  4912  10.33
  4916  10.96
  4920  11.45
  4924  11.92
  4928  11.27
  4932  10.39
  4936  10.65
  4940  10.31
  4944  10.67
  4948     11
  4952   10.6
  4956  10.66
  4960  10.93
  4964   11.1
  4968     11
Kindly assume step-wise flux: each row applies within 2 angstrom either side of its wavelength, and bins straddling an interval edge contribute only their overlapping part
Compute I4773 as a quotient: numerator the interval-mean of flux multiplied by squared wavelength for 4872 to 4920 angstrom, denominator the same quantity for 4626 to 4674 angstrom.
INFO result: 2.07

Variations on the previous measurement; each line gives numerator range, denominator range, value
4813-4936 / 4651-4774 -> 1.36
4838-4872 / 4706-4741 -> 1.10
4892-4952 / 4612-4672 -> 1.95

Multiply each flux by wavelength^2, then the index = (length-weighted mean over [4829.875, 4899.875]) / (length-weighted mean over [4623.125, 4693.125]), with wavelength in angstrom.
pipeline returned 2.03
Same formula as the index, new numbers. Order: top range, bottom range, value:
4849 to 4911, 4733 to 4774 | 1.02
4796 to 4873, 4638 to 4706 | 2.08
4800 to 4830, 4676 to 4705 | 1.98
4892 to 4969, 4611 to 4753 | 1.55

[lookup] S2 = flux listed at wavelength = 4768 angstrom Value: 10.86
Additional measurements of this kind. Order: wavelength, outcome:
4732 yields 11.25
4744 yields 12.13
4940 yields 10.31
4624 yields 7.401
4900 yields 10.64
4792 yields 10.86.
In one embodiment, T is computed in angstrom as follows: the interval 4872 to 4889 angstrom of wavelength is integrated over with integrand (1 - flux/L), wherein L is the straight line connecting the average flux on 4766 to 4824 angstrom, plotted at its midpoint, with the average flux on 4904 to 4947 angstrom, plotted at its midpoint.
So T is -1.10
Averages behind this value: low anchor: 10.9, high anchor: 10.8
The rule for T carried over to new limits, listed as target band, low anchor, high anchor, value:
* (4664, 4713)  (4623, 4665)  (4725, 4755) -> 8.94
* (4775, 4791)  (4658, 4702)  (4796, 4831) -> -2.52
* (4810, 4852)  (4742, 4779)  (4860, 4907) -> 0.67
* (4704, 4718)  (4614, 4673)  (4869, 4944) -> -3.98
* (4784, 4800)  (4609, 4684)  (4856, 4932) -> -2.80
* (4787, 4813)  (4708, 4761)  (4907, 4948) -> 0.61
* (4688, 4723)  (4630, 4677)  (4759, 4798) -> 2.59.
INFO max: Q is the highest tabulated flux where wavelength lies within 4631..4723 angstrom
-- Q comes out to 10.55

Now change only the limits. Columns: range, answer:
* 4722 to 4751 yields 12.13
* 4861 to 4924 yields 11.92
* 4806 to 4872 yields 12.75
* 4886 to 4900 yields 11.6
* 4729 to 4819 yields 12.34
